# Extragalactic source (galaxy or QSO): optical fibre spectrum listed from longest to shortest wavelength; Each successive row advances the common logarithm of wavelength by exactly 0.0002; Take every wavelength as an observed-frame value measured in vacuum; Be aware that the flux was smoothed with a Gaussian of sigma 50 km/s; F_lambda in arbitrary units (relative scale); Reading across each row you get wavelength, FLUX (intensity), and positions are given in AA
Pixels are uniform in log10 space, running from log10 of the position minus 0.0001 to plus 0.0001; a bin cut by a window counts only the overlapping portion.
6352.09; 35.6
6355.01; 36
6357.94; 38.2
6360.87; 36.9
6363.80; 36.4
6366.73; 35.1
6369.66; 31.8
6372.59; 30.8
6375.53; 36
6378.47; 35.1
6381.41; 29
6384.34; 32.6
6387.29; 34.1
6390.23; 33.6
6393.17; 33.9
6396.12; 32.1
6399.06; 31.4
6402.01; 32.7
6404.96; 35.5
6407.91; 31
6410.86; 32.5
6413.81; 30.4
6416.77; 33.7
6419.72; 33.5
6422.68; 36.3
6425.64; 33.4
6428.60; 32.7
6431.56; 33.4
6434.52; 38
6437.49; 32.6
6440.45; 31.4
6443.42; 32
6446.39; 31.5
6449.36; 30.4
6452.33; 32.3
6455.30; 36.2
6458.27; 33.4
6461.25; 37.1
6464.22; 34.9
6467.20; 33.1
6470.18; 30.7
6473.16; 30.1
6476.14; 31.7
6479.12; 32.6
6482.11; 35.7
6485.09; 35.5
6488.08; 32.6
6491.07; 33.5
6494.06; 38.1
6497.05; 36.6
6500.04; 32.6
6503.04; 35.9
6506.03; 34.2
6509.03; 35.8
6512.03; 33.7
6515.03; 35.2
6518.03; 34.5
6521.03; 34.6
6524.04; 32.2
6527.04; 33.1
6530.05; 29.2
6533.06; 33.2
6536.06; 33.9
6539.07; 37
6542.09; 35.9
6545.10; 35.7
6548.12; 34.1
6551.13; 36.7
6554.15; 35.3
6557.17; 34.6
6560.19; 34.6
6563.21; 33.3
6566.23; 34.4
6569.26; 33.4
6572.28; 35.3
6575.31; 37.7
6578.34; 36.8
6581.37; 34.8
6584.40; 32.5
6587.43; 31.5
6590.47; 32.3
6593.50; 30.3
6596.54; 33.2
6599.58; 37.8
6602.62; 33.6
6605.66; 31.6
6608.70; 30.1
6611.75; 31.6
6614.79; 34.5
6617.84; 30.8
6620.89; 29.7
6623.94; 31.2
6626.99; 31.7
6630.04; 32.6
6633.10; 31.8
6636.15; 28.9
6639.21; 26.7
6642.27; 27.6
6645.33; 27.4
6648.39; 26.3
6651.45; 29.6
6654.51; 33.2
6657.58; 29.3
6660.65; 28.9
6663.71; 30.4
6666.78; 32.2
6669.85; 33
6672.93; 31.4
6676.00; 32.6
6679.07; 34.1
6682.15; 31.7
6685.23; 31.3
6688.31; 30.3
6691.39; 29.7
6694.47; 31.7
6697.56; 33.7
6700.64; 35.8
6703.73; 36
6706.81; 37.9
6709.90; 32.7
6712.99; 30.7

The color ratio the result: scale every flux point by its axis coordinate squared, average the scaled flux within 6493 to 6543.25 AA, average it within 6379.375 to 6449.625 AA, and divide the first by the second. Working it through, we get 1.1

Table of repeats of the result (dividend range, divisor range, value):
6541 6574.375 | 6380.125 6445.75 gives 1.11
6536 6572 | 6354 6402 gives 1.09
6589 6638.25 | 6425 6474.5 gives 1.01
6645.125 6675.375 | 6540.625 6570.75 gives 0.90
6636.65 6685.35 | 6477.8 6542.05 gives 0.92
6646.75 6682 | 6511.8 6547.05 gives 0.95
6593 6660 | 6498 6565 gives 0.92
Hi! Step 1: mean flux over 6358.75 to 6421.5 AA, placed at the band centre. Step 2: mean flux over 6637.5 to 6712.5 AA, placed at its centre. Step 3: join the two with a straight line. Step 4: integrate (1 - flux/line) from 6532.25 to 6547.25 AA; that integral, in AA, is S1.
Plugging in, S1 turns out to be -1.3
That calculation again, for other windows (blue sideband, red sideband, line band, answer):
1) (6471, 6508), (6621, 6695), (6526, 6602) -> -4.14 AA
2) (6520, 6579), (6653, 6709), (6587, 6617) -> 0.91 AA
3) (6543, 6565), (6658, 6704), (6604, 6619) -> 0.82 AA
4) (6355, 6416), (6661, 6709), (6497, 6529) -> -1.02 AA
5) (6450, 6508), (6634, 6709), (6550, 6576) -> -1.68 AA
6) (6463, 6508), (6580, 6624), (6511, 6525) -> -0.28 AA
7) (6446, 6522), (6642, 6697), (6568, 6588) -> -1.49 AA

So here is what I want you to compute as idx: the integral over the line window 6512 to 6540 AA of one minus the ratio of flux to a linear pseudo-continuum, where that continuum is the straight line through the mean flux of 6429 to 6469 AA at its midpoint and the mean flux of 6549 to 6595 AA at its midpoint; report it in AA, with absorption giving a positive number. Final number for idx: 0.3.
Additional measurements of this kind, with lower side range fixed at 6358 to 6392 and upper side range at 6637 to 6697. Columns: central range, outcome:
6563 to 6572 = -0.7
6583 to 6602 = -1.0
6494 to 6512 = -1.5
